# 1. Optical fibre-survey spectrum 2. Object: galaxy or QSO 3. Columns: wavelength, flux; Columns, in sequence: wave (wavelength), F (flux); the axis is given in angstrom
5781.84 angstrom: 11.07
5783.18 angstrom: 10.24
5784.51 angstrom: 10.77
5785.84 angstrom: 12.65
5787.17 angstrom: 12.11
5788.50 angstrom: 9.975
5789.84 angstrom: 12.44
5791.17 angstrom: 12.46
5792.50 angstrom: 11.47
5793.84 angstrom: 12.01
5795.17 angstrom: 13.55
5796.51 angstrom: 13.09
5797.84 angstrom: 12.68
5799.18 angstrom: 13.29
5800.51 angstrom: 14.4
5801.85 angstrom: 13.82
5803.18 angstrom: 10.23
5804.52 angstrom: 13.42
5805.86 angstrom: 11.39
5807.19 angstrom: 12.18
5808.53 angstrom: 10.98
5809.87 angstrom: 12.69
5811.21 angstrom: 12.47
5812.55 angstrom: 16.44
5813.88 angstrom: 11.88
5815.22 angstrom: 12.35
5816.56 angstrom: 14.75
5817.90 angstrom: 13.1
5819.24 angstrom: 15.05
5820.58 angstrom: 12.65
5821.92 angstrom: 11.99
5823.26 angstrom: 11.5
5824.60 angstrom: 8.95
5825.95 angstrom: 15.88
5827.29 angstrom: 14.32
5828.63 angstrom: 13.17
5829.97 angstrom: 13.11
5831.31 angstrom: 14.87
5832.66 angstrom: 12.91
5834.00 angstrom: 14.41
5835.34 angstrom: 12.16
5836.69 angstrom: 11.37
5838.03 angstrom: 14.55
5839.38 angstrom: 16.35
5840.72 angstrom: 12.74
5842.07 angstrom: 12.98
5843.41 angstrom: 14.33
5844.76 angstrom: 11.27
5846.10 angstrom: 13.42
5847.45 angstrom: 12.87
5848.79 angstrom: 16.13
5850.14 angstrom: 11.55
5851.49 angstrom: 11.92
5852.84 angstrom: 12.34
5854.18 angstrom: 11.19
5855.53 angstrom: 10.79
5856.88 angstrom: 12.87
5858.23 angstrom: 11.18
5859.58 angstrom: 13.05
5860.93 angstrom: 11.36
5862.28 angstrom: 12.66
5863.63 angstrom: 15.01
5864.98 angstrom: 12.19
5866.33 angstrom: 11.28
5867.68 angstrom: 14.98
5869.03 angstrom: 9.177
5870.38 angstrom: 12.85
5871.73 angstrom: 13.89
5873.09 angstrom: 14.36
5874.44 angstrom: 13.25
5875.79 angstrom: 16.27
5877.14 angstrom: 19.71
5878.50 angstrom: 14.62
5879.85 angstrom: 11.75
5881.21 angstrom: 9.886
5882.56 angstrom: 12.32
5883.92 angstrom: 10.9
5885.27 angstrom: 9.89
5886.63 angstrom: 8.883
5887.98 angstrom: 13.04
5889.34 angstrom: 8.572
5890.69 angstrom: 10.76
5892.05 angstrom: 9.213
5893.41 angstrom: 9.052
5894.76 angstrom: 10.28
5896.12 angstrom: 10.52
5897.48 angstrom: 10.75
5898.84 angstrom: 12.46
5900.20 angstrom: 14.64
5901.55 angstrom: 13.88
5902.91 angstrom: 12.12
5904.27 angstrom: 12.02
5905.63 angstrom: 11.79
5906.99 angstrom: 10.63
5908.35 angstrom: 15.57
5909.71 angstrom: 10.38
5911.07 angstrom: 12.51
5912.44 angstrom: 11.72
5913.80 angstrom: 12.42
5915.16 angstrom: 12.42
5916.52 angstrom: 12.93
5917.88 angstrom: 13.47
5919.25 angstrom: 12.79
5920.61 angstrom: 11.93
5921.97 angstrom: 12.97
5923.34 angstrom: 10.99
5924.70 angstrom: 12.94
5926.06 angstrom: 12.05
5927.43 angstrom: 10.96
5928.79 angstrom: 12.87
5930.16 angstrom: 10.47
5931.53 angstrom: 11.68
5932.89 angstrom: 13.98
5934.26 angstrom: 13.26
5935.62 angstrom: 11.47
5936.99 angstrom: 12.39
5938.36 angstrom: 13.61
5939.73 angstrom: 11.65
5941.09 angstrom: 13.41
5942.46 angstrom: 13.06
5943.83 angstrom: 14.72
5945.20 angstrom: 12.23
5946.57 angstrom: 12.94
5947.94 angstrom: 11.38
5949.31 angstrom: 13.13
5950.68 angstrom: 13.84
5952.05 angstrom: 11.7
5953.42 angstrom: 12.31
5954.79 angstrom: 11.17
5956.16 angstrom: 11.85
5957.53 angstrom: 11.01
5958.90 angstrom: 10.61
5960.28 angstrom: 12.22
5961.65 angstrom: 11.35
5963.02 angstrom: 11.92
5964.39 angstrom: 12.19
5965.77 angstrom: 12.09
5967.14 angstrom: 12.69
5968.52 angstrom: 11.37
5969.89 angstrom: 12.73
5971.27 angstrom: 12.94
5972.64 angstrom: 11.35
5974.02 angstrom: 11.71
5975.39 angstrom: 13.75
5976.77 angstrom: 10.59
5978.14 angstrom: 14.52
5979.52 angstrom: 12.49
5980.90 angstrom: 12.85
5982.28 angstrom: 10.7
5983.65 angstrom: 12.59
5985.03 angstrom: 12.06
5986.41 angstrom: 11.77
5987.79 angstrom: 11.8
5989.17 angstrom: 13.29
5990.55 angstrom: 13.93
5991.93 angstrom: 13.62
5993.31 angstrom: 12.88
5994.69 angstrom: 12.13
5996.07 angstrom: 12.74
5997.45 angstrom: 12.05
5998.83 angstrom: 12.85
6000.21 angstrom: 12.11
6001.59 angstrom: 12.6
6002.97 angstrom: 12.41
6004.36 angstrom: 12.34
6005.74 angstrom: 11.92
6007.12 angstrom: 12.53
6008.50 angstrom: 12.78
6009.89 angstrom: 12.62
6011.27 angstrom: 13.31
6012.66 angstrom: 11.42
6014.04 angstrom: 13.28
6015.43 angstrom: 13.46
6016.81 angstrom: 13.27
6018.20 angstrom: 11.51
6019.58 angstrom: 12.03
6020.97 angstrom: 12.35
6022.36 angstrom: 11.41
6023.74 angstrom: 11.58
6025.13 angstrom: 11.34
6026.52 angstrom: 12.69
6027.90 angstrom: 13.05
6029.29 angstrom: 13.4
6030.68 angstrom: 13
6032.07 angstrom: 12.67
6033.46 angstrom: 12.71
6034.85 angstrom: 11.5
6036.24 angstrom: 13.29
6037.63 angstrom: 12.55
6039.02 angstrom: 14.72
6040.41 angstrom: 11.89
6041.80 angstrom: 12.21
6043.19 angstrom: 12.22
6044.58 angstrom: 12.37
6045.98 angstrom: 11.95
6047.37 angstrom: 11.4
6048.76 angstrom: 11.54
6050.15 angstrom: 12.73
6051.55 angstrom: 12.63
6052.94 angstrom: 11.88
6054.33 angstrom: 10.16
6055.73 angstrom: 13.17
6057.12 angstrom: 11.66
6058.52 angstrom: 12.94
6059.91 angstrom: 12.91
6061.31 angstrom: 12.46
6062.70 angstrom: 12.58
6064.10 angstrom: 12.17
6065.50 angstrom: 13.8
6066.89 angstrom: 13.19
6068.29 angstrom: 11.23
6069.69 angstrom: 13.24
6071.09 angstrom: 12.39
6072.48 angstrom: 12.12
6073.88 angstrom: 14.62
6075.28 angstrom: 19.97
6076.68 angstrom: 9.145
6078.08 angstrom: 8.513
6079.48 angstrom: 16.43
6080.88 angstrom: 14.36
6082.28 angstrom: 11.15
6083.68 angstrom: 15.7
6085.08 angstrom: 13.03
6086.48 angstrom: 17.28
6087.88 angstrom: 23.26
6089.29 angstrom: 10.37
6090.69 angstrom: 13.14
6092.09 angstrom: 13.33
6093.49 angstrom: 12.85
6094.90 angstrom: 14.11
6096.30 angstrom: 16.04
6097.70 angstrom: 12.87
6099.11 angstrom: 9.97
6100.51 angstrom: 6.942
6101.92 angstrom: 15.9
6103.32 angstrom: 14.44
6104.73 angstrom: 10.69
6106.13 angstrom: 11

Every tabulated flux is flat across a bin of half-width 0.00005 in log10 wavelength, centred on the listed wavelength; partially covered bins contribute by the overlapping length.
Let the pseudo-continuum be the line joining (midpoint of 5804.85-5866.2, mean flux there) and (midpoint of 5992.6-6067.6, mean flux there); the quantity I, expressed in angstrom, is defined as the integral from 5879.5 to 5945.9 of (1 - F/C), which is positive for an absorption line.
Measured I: 4.2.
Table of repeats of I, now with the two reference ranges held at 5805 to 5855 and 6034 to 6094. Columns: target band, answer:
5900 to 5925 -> 1.04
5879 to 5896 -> 3.39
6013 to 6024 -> 0.56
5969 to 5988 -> 1.09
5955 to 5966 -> 1.19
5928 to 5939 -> 0.49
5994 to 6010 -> 0.75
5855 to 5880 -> -0.46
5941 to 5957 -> 0.53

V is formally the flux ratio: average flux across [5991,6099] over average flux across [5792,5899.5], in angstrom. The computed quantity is 1.02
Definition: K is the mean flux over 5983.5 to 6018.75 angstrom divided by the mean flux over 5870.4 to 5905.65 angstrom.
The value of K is 1.0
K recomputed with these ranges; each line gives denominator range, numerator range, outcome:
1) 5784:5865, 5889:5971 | 0.94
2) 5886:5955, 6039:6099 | 1.08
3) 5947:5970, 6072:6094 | 1.18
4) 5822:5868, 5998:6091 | 0.99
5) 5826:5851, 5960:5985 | 0.90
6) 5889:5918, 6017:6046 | 1.06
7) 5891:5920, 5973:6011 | 1.05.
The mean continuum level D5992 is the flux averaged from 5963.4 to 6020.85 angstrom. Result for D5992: 12.5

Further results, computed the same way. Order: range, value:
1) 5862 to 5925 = 12.3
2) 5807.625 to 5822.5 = 13.1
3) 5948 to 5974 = 12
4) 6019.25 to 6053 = 12.4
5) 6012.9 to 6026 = 12.2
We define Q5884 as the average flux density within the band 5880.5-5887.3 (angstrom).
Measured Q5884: 10.4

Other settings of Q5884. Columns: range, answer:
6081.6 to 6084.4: 13.4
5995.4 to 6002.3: 12.5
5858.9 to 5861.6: 12.2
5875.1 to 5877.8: 18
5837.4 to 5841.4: 14.5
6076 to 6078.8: 8.88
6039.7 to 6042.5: 12.1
